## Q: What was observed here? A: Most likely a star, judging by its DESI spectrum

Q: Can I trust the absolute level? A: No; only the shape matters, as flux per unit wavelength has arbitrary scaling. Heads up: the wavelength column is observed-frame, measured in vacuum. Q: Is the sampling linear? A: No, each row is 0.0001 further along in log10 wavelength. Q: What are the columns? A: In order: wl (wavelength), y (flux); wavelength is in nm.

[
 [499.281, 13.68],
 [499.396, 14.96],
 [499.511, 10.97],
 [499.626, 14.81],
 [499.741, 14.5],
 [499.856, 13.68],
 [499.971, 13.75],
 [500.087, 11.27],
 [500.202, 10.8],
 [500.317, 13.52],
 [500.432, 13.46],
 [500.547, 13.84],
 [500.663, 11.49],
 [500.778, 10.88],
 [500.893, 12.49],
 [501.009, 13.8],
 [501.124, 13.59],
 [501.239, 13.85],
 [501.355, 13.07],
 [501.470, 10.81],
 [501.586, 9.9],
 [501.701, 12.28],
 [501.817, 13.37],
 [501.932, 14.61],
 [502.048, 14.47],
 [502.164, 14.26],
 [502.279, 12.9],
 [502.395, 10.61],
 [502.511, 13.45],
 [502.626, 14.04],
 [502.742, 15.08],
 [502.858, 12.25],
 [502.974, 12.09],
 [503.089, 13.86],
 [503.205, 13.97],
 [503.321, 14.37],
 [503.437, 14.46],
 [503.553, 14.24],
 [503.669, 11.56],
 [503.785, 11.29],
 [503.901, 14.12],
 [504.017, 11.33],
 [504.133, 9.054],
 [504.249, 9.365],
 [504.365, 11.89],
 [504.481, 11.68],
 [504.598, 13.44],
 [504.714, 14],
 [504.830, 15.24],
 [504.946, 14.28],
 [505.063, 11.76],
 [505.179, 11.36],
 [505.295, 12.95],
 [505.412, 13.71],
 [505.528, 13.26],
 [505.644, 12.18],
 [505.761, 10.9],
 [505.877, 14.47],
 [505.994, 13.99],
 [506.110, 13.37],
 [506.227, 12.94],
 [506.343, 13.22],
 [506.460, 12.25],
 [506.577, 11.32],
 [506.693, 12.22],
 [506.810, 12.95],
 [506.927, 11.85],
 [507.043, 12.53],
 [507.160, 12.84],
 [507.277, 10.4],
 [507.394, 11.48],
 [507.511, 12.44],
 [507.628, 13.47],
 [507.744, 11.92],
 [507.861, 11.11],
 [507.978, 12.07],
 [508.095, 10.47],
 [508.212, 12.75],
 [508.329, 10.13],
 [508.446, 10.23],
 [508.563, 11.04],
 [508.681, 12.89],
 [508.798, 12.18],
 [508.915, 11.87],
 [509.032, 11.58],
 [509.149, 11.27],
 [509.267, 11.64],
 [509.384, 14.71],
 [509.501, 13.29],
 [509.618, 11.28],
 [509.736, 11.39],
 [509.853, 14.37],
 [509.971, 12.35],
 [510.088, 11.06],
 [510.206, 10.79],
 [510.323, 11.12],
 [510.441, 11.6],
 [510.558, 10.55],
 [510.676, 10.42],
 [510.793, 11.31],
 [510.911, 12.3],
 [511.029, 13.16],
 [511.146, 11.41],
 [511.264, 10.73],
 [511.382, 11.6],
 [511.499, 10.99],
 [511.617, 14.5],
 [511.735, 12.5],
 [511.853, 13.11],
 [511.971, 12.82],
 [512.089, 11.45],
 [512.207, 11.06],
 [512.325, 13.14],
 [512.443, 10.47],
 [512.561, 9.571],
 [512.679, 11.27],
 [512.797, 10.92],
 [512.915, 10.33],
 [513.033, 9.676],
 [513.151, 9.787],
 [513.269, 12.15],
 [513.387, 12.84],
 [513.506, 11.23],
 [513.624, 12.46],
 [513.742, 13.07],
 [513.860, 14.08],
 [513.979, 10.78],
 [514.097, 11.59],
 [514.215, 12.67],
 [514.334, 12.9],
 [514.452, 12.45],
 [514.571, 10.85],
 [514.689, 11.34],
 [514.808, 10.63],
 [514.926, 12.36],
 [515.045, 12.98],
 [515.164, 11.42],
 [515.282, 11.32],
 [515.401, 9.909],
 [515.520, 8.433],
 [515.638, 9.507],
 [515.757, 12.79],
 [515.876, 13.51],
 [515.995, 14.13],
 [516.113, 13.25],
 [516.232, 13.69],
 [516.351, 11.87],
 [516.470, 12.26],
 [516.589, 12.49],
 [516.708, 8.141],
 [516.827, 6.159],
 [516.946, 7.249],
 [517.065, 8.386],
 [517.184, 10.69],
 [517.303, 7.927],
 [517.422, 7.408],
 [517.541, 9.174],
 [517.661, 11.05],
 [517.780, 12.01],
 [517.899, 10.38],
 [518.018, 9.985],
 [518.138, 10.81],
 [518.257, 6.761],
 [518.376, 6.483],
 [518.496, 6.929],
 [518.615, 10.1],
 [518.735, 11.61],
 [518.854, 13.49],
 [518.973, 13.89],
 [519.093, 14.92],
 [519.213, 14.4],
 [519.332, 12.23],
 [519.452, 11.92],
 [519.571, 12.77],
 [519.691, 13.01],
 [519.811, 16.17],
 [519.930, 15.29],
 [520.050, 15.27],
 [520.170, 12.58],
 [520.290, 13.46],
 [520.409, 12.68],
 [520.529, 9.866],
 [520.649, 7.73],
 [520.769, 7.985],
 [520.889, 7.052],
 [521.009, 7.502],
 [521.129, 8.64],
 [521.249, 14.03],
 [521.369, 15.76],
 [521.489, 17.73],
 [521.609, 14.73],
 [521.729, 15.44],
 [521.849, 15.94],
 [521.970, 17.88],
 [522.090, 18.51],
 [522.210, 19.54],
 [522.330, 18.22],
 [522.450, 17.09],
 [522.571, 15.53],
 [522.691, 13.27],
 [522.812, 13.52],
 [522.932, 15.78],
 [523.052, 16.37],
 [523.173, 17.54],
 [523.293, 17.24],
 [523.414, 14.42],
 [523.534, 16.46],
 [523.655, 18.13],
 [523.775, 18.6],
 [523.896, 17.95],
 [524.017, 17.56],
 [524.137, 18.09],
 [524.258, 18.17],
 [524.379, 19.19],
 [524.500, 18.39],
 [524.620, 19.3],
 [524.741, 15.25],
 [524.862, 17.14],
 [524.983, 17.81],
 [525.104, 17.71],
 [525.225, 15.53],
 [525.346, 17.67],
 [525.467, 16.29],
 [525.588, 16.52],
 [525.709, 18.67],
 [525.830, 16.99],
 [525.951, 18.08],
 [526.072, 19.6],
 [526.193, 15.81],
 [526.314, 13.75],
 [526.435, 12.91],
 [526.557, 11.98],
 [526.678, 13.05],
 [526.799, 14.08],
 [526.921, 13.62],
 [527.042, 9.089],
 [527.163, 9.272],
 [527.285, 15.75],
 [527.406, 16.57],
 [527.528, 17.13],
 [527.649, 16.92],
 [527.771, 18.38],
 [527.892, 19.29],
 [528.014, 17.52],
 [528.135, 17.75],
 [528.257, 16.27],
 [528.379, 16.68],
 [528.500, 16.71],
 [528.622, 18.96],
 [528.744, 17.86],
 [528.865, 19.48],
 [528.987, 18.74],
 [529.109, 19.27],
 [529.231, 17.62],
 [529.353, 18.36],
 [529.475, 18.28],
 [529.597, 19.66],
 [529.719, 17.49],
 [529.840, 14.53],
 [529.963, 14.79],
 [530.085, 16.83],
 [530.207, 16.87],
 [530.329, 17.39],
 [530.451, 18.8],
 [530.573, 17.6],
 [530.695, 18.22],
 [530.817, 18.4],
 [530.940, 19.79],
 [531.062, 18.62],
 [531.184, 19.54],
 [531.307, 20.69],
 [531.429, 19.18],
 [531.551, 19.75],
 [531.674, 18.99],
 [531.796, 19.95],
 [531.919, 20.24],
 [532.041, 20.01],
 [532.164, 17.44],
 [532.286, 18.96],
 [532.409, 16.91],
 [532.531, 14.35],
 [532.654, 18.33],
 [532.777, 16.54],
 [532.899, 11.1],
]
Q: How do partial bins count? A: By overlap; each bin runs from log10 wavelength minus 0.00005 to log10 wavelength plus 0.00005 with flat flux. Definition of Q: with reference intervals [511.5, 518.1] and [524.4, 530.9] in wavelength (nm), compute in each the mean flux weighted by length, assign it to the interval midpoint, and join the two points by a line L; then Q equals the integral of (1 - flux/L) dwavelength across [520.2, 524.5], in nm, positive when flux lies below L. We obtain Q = -0.166 nm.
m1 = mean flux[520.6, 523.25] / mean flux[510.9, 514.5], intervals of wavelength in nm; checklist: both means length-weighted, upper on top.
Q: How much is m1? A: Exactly 1.22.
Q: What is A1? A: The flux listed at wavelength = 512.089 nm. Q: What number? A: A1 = 11.45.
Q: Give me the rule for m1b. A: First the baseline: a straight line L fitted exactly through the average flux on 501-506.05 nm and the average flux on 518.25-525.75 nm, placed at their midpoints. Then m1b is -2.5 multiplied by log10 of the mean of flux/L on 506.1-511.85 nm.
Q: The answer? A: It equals 0.13 mag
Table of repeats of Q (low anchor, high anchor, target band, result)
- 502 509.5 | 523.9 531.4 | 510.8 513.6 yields 0.45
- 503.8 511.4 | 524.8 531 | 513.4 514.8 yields 0.15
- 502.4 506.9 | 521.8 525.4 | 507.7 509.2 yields 0.24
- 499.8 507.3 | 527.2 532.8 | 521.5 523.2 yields 0.01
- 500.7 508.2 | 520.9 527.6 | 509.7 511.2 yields 0.21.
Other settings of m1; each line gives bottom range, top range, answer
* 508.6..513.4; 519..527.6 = 1.29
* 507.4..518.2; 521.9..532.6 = 1.50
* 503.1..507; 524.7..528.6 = 1.26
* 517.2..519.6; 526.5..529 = 1.49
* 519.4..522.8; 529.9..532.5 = 1.34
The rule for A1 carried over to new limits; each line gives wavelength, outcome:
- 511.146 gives 11.41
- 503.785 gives 11.29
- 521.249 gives 14.03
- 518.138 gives 10.81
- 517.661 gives 11.05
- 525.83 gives 16.99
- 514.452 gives 12.45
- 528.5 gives 16.71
